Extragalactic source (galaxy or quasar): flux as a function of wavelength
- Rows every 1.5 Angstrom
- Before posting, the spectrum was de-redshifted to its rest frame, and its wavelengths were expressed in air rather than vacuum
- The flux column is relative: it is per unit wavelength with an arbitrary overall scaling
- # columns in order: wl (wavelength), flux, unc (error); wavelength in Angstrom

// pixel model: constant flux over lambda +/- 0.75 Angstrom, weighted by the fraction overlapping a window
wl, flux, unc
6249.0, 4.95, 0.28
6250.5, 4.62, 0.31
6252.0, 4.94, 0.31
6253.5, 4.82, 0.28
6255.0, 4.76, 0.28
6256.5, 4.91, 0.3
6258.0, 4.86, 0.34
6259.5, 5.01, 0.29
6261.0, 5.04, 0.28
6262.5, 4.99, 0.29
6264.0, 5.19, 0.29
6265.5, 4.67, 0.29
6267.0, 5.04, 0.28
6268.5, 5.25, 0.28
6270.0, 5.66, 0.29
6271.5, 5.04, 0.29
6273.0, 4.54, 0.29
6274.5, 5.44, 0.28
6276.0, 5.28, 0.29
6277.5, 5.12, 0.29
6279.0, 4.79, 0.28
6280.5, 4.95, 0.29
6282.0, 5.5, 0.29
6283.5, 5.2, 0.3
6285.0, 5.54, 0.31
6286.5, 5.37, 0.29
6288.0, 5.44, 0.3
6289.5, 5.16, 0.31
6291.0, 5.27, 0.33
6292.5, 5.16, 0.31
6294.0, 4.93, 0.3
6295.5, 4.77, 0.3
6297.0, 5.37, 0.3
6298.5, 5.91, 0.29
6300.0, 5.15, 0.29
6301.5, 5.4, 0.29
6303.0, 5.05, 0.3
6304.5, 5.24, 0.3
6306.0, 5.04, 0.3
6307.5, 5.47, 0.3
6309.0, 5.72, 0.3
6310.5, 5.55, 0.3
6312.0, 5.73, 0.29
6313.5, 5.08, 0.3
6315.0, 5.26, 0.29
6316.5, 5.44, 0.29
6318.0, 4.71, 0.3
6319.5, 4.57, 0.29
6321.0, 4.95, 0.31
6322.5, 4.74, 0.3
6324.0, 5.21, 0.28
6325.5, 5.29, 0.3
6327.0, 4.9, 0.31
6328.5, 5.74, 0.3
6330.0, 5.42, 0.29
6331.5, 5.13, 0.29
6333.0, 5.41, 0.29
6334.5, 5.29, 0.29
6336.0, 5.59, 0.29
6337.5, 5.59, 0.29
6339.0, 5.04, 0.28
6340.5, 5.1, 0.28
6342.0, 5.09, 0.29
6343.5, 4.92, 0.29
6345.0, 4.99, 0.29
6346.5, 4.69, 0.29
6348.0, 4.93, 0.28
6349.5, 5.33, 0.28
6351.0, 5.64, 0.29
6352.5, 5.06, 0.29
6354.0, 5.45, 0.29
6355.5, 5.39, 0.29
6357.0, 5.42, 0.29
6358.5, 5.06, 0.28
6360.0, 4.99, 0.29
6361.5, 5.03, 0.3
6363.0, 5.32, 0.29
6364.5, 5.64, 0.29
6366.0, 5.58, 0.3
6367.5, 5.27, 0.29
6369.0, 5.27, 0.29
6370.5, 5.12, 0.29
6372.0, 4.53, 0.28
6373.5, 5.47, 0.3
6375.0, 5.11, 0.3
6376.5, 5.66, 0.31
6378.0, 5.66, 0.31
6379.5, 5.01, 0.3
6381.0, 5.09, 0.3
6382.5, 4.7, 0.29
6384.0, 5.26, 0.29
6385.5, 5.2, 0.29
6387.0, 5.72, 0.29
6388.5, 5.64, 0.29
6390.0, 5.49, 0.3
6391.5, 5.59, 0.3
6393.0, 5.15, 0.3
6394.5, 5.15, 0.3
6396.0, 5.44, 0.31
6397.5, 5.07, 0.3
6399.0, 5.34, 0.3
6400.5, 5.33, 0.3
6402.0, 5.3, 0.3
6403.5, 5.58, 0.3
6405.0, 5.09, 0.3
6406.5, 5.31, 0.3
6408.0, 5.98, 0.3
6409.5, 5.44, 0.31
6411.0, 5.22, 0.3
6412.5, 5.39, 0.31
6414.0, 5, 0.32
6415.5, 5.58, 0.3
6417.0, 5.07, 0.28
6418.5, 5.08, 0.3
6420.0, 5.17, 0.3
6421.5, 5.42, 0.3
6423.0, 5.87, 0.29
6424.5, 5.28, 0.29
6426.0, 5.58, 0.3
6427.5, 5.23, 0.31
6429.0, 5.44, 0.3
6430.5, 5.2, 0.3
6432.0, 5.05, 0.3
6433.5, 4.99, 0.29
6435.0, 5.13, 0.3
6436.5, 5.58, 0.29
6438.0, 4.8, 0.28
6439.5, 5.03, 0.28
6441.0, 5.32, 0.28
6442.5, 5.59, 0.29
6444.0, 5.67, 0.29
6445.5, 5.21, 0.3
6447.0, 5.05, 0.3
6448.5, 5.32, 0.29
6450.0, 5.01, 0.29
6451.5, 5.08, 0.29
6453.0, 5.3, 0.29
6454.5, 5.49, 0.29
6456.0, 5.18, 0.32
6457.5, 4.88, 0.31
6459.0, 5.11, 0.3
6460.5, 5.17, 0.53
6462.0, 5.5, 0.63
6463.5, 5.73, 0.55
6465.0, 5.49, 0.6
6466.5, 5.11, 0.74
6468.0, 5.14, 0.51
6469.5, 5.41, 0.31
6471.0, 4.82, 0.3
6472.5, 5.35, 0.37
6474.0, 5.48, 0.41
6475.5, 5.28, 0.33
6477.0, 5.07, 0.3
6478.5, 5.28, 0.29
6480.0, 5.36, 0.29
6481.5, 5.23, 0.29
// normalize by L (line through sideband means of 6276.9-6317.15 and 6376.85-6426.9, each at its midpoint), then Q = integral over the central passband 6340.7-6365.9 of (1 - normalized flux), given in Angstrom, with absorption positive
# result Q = 0.58 Angstrom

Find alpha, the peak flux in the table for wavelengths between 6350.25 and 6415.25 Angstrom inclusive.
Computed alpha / 5.98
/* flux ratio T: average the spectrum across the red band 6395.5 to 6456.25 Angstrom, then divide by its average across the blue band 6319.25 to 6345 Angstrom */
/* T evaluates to 1.02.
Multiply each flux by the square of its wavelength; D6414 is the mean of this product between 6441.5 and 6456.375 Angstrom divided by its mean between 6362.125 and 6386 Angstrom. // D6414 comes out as 1.03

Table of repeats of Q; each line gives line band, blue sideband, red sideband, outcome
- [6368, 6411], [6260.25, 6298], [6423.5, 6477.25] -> -0.73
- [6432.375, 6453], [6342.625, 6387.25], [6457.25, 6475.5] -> 0.19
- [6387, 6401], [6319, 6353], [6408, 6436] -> -0.31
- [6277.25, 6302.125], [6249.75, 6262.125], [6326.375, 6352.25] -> -1.11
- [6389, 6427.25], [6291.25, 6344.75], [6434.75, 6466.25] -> -0.75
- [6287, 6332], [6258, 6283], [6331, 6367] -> -0.57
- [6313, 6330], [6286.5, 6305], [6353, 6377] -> 0.50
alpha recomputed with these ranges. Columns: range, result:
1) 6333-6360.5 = 5.64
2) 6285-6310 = 5.91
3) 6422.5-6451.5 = 5.87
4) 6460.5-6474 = 5.73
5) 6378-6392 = 5.72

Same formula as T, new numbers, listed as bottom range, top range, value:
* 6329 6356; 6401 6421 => 1.02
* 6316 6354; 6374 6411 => 1.04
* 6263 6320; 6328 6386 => 1.00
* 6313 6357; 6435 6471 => 1.02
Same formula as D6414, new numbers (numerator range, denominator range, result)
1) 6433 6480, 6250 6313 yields 1.07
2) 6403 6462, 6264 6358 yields 1.05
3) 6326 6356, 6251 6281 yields 1.07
